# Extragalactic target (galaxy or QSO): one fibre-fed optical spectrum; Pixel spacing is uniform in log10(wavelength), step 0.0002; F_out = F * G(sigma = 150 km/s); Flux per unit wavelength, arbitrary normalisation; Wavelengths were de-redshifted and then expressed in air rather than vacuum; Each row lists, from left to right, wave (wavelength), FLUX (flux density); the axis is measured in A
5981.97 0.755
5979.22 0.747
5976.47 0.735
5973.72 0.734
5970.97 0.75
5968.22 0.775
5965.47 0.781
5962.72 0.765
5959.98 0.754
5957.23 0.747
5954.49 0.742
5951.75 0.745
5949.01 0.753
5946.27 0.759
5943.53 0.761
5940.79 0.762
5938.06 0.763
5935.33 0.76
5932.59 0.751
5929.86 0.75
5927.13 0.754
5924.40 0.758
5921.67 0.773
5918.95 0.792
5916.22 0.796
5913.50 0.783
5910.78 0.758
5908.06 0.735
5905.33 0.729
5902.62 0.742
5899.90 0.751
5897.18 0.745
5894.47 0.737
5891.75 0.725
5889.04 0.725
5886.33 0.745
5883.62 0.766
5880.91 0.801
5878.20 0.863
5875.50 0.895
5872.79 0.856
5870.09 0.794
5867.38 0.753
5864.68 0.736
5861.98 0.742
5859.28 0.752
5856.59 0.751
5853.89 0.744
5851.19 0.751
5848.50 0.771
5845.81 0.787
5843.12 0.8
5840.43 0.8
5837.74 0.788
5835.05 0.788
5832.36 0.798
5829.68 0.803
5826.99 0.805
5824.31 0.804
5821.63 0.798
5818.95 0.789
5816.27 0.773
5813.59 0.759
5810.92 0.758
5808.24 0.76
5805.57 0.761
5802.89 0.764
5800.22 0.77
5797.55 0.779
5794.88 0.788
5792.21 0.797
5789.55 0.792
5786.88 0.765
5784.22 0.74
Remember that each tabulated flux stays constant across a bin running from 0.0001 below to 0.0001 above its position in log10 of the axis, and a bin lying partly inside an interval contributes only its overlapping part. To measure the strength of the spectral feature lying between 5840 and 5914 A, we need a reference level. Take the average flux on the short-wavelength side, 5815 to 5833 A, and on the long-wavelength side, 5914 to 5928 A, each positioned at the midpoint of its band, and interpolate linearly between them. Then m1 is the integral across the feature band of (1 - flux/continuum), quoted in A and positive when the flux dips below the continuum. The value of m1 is 1.5 A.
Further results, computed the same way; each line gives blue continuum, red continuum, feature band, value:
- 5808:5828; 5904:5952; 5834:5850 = -0.2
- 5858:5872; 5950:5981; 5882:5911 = 0.6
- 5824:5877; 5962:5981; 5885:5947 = 1.2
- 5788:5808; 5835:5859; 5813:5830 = -0.3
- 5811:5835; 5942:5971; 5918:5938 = 0.1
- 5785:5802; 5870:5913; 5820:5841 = -0.6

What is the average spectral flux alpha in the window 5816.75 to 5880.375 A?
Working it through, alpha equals 0.79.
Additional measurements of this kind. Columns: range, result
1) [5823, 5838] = 0.798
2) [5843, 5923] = 0.77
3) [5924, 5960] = 0.754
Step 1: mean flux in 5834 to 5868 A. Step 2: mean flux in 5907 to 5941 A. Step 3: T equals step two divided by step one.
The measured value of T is 1.00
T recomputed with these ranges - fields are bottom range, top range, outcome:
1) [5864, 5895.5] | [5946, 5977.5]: 0.96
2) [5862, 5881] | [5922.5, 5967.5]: 0.93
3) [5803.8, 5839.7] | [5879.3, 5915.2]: 0.96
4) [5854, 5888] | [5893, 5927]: 0.96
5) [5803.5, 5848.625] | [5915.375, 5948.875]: 0.97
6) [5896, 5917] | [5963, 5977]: 1.00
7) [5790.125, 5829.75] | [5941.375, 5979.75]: 0.97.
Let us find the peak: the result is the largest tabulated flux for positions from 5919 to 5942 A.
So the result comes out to 0.773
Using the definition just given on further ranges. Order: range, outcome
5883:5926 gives 0.796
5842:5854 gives 0.8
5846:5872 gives 0.794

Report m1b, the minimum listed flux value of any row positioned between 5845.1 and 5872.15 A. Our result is 0.736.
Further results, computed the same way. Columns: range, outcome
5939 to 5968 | 0.742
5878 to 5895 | 0.725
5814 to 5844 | 0.773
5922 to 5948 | 0.75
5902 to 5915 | 0.729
